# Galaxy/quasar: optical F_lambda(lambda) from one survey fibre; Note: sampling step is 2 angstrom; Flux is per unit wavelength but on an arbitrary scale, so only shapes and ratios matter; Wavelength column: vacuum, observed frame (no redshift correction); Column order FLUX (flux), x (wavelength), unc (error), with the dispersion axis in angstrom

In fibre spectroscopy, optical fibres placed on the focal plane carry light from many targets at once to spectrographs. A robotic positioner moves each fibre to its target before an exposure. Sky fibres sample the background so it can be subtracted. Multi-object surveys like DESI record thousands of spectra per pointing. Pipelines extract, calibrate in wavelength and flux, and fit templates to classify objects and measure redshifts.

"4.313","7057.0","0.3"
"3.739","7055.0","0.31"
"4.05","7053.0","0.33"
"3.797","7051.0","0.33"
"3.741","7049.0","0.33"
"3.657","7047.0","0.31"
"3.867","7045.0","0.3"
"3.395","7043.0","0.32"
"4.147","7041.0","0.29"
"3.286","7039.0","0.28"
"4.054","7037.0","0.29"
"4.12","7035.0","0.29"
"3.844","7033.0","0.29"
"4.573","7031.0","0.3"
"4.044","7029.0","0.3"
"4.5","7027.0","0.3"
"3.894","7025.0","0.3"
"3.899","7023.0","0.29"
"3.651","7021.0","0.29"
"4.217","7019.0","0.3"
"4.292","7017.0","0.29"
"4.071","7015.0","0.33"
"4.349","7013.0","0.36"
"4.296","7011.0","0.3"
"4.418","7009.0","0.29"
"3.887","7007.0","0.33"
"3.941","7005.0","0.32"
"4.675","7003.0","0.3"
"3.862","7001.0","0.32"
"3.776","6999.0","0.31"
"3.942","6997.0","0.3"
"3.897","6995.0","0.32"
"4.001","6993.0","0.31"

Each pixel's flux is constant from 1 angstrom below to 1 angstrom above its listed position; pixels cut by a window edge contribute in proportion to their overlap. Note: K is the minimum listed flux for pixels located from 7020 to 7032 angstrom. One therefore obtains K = 3.651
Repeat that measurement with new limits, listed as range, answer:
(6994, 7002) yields 3.776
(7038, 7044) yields 3.286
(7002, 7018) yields 3.887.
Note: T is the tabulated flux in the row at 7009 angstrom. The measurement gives 4.418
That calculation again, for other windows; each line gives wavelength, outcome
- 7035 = 4.12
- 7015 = 4.071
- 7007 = 3.887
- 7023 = 3.899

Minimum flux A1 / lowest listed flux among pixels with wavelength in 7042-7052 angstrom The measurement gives 3.395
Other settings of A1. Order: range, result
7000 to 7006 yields 3.862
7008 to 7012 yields 4.296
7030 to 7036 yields 3.844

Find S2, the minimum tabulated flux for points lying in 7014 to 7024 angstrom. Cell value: 3.651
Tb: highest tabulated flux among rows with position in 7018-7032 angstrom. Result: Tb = 4.573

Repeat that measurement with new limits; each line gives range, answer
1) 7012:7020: 4.349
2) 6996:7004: 4.675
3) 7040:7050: 4.147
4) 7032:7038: 4.12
